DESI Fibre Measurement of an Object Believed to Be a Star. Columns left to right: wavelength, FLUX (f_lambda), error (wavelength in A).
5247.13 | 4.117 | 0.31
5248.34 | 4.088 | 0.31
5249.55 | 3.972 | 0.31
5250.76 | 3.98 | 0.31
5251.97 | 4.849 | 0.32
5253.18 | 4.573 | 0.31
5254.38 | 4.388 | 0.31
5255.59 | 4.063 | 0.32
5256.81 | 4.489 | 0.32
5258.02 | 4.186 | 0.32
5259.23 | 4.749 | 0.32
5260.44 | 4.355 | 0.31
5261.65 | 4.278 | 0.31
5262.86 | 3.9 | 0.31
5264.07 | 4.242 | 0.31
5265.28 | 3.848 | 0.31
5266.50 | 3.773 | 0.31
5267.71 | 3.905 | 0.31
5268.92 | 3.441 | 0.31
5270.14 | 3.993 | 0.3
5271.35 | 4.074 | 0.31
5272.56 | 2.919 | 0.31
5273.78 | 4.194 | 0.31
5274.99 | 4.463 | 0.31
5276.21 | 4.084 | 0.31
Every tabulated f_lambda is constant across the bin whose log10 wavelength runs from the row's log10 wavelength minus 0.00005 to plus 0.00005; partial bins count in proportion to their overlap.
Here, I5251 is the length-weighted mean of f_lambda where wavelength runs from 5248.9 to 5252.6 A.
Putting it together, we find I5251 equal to 4.26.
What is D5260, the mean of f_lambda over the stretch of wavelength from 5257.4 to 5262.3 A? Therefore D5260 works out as 4.39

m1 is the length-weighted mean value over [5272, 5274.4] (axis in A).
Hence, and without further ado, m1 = 3.57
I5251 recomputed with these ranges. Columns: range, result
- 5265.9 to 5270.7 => 3.78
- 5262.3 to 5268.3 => 3.93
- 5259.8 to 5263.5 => 4.19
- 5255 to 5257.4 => 4.26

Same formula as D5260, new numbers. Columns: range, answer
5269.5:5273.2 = 3.66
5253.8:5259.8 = 4.37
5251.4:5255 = 4.61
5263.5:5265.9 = 4.03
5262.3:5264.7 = 4.08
